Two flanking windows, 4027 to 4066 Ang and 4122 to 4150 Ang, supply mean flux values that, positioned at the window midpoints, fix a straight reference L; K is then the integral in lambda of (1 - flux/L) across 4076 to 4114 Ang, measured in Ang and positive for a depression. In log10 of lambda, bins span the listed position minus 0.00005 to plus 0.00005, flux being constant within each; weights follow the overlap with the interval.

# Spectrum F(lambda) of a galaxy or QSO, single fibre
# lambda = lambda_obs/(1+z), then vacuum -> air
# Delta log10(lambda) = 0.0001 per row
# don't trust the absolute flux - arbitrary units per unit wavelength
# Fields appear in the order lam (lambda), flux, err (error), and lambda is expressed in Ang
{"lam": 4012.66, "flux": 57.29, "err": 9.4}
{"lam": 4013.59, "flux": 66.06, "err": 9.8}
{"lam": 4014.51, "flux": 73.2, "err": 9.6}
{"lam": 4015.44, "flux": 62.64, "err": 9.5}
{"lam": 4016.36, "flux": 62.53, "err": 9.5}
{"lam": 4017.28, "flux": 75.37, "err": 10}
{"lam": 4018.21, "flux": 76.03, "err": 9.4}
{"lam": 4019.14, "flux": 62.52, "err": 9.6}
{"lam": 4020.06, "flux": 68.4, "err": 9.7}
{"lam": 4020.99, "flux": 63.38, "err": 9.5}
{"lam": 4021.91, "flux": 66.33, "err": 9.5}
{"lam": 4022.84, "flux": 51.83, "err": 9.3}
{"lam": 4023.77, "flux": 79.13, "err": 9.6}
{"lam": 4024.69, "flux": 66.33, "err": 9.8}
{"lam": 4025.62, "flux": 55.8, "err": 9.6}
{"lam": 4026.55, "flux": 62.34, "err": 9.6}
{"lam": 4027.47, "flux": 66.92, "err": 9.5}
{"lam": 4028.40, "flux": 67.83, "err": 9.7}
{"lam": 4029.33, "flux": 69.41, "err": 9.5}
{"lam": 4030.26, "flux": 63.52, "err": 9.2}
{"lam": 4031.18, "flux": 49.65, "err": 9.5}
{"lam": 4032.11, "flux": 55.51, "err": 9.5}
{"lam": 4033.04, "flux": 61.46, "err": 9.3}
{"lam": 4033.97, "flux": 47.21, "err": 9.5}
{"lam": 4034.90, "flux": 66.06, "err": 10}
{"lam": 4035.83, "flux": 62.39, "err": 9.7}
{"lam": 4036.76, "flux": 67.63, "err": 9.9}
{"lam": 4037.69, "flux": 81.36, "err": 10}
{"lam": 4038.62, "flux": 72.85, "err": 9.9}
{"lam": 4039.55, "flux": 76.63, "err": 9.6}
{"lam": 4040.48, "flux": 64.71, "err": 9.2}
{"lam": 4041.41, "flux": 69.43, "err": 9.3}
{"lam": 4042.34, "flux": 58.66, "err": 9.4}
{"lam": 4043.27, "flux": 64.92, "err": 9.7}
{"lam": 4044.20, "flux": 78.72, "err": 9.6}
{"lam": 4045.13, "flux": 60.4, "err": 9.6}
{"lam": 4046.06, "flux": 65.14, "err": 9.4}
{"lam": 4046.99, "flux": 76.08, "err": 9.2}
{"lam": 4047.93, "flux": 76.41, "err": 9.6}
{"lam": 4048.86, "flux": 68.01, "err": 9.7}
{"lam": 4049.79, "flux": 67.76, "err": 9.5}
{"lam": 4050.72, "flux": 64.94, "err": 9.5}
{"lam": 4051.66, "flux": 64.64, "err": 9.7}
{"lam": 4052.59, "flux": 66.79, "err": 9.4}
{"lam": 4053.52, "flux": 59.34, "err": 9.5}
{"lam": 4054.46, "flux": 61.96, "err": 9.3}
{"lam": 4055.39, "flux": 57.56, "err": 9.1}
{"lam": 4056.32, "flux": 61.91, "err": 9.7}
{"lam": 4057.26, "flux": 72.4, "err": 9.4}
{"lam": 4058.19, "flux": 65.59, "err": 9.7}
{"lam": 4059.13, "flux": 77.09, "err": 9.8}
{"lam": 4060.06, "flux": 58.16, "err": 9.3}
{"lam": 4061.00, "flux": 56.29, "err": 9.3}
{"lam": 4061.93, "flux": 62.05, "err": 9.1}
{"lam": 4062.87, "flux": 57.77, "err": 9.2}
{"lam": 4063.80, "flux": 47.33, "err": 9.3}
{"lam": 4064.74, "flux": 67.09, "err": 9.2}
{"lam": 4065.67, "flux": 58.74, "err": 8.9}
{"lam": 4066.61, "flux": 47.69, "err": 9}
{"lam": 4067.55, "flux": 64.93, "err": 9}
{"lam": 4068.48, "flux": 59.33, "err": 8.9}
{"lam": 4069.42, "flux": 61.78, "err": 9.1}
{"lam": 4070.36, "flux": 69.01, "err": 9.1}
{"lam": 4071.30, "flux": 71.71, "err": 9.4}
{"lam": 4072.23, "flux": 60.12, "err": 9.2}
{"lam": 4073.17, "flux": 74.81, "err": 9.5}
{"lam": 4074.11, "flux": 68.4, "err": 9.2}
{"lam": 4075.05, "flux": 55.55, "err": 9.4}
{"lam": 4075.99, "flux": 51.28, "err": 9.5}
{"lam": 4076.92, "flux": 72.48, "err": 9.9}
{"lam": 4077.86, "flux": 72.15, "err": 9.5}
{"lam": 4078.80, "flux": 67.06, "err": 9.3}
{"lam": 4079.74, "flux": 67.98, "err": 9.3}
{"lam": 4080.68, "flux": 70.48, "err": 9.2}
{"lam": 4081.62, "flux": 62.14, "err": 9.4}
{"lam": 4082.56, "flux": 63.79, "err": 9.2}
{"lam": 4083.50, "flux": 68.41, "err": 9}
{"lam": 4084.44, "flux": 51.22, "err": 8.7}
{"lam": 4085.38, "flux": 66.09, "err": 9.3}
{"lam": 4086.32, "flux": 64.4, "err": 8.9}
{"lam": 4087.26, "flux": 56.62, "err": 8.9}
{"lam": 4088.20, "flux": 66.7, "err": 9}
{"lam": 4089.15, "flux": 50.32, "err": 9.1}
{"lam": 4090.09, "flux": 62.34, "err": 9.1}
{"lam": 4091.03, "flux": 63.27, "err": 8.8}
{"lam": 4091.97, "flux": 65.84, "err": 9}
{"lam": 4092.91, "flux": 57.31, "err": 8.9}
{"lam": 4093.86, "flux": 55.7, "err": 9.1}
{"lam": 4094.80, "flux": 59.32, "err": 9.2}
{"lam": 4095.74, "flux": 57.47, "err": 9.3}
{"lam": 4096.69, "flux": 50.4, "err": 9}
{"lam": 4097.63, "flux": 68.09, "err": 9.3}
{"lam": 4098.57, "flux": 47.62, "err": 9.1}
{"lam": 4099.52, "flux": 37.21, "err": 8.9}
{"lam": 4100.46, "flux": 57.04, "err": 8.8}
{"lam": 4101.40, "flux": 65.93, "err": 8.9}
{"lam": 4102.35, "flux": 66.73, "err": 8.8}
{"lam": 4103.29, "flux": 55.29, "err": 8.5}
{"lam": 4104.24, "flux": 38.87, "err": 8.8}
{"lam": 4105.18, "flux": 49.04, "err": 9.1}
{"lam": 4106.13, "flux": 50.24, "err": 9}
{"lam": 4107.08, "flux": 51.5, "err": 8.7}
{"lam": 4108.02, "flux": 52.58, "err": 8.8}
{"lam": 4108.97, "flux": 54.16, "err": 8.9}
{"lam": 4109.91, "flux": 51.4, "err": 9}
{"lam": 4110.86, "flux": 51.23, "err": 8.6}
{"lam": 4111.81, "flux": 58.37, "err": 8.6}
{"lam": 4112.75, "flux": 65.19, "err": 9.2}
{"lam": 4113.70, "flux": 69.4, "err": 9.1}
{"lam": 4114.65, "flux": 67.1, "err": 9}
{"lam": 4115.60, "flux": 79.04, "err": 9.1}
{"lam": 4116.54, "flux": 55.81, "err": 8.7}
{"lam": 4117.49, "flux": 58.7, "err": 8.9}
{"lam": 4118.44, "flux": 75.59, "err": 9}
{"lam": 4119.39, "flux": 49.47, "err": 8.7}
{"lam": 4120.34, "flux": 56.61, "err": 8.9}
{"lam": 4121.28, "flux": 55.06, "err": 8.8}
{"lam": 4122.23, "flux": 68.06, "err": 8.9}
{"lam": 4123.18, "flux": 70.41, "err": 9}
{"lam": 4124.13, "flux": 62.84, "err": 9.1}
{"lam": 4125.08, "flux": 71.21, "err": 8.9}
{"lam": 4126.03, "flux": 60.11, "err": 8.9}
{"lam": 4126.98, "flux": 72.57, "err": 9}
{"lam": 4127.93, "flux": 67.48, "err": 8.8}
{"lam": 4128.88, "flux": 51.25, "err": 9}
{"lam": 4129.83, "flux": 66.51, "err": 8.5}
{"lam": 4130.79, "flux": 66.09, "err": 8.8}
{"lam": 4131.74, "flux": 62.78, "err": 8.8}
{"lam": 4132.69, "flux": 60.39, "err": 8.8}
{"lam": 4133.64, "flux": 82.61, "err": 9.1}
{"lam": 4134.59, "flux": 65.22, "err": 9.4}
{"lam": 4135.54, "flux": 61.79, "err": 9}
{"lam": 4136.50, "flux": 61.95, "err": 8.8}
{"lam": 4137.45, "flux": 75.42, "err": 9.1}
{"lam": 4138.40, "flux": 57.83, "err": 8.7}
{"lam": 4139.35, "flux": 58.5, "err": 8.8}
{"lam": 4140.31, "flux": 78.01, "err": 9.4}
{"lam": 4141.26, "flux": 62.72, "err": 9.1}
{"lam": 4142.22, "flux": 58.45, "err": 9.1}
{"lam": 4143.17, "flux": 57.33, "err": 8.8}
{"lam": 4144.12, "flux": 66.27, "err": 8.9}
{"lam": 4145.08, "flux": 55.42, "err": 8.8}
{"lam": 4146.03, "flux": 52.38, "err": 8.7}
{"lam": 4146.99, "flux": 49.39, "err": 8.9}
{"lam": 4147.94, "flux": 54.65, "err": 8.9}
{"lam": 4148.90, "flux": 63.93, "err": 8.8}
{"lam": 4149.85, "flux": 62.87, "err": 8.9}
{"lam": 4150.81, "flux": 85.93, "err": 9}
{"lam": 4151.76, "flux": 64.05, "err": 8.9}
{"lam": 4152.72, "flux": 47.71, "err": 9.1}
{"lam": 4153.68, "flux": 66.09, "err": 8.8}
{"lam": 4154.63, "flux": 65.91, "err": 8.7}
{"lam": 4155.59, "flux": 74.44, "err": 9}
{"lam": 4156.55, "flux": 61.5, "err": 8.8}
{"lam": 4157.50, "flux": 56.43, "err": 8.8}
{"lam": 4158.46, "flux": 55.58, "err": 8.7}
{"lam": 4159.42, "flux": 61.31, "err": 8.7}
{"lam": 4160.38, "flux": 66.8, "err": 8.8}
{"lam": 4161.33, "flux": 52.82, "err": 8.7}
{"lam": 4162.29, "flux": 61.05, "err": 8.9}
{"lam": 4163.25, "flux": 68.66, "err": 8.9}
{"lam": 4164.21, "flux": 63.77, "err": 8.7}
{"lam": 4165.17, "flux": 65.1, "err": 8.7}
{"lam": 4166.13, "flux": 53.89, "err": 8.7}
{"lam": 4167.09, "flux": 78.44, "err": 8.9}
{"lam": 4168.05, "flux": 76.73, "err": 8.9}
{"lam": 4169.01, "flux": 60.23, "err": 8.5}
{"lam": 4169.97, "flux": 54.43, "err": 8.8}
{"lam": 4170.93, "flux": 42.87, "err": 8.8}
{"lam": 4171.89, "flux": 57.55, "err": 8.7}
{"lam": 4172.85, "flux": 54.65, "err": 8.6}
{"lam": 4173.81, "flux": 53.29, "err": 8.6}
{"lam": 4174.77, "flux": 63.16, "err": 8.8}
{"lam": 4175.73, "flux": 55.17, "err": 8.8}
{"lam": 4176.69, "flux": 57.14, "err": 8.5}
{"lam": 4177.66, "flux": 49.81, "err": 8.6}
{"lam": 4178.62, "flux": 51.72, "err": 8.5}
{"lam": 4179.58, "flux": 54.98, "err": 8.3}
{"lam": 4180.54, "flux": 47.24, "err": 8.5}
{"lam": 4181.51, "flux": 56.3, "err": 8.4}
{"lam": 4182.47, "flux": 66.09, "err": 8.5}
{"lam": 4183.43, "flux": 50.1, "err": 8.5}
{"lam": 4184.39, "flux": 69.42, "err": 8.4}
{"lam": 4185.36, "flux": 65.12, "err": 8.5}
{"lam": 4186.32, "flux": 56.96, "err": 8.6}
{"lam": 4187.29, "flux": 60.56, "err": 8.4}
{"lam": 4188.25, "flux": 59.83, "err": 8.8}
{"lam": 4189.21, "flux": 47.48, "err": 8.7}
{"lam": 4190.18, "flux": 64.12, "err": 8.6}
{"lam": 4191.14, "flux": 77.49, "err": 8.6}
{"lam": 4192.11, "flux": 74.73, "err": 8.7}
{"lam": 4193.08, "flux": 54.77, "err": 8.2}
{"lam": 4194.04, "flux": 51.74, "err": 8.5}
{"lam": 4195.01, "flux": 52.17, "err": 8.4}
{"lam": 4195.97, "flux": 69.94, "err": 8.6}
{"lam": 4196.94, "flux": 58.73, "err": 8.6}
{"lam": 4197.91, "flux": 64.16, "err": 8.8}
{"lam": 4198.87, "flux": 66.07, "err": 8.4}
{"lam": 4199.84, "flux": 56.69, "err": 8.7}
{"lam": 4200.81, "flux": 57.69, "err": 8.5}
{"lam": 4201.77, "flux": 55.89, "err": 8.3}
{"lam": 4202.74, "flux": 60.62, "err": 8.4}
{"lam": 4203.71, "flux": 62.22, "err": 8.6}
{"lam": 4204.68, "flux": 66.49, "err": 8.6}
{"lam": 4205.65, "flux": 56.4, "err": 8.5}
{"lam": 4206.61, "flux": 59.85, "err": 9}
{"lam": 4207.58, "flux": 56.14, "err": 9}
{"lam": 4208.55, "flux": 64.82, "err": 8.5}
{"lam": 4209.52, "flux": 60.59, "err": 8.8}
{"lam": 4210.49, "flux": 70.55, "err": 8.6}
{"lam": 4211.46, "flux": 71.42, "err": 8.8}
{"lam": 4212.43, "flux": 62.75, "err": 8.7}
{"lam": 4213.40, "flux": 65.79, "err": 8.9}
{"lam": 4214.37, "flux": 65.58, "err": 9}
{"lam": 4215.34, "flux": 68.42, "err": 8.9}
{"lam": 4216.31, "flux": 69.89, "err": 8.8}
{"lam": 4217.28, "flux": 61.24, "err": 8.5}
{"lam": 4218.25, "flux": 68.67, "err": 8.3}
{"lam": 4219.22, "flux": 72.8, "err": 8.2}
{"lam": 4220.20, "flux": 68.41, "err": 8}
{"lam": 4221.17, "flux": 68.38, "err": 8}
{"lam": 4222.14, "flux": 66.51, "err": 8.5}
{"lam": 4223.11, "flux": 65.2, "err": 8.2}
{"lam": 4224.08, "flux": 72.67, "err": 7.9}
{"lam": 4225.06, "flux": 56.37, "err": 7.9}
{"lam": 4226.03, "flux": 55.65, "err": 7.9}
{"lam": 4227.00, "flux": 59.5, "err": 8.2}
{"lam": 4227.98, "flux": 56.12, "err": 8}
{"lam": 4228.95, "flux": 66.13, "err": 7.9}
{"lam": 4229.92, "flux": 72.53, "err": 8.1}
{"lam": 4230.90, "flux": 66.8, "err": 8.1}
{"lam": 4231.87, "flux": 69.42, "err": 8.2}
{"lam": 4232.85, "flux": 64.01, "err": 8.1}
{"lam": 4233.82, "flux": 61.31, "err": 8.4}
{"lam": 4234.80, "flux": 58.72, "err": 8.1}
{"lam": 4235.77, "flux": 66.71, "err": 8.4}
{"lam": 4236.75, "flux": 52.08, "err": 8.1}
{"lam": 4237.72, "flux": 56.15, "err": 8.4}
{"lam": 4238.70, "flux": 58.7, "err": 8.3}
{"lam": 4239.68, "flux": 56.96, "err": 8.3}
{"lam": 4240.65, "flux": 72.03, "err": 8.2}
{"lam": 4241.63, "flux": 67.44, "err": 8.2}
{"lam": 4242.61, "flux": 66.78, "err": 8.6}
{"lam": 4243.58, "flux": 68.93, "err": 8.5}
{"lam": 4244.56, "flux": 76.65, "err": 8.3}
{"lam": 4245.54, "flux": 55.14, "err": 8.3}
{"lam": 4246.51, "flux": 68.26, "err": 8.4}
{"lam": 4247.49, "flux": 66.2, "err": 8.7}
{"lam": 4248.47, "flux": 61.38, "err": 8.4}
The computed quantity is 3.1 Ang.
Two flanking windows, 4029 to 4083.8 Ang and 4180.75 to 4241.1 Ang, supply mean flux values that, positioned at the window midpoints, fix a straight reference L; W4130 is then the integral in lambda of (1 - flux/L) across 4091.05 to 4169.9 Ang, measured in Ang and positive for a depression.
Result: 3.0 Ang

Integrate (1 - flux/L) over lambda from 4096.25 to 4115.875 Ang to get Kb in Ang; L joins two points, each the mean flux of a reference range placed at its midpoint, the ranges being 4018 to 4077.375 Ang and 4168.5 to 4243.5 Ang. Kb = 2.18 Ang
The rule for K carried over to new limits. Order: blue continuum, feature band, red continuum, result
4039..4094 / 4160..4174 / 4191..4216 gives 0.5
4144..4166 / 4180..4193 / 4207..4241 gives 0.4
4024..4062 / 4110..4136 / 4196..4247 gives 0.3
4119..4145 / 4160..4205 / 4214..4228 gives 3.4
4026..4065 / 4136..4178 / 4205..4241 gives 2.0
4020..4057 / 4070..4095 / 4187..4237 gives 0.5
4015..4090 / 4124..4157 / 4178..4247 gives -0.2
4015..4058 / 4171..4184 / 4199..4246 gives 1.9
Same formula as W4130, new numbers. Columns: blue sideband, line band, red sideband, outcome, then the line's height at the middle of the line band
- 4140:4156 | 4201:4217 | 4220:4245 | 0.1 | 63.7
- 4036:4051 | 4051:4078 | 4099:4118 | 1.1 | 65.4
